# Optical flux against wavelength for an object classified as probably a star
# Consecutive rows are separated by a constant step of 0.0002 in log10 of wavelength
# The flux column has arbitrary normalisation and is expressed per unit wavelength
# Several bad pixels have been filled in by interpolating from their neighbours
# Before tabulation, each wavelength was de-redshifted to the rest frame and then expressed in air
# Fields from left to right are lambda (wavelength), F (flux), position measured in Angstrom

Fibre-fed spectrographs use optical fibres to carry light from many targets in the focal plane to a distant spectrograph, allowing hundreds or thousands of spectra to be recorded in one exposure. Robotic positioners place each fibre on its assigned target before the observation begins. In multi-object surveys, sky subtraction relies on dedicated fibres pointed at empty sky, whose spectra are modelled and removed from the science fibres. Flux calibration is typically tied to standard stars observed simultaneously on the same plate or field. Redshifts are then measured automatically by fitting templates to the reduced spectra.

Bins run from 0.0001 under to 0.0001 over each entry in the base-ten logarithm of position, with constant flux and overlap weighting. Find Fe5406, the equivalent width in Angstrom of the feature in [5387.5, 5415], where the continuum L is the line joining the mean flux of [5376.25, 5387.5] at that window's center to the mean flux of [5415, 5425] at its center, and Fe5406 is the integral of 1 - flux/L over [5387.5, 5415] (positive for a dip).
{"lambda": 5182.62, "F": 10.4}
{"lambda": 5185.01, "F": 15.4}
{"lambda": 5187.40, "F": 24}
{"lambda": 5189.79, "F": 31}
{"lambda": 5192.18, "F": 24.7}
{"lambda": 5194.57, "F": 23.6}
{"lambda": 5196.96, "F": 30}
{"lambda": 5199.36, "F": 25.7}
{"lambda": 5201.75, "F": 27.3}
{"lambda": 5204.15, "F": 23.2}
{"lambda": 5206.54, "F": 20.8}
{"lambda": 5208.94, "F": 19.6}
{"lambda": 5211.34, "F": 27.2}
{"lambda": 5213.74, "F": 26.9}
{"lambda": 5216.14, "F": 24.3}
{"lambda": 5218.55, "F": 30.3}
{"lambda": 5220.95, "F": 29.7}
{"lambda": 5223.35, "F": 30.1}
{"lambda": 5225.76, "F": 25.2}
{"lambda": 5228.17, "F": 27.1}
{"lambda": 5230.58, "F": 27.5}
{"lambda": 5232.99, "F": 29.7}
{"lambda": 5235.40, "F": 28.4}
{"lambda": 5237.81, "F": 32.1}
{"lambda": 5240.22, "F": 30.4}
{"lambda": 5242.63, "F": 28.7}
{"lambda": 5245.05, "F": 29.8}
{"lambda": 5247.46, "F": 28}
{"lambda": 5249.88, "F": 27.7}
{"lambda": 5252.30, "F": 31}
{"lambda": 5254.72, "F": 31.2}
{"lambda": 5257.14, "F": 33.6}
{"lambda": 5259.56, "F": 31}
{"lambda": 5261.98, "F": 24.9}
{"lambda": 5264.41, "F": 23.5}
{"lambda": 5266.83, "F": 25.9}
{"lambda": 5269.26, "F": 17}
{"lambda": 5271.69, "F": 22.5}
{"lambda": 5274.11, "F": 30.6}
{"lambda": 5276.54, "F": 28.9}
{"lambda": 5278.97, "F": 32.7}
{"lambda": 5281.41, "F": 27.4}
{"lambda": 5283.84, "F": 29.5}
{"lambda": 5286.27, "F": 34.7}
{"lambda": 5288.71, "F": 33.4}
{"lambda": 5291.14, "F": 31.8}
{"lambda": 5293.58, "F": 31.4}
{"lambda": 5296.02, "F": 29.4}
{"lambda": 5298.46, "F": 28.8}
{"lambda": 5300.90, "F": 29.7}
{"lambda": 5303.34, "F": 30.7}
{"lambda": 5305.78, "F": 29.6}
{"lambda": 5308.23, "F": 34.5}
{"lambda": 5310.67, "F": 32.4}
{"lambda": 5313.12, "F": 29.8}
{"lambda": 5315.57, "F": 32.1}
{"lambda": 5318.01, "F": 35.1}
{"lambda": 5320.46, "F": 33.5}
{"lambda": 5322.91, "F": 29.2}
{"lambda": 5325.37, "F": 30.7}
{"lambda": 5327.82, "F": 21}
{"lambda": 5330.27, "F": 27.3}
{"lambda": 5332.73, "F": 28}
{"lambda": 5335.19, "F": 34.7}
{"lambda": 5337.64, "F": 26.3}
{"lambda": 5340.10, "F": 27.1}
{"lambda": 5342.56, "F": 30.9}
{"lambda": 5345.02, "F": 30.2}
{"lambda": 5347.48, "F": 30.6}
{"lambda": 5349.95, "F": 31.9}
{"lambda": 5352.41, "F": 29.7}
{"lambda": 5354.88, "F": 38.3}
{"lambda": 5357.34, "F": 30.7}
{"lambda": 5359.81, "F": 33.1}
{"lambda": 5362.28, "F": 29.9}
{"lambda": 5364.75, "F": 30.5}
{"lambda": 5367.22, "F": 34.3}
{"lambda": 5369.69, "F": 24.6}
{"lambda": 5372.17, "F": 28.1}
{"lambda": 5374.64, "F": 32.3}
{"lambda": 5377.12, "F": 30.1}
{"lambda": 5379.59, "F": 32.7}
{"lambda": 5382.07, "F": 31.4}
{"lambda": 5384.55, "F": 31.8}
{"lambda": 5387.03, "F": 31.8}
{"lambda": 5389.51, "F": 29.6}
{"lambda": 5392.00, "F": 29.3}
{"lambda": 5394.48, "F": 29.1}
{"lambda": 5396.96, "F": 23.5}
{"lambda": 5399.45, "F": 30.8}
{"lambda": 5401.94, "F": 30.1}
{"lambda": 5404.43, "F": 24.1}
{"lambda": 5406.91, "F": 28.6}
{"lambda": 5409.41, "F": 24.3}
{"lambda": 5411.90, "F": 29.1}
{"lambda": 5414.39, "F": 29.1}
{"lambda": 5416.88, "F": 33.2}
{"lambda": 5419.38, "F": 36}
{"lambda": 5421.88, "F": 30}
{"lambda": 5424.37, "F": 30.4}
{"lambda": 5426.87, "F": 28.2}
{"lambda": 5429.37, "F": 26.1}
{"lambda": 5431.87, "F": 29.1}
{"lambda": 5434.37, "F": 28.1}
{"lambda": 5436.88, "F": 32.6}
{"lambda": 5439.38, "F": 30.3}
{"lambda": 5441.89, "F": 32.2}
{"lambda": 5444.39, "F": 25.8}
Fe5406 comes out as 3.4 Angstrom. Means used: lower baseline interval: 31.6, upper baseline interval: 32.3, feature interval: 28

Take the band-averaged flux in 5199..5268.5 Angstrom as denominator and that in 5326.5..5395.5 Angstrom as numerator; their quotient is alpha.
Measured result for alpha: 1.10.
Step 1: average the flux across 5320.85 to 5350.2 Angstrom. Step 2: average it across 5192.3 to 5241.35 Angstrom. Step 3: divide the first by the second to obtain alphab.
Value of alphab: 1.08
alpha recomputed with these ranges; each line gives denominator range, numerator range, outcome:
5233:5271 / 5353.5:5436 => 1.06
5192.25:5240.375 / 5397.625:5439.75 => 1.09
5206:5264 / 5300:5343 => 1.07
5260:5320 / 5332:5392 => 1.04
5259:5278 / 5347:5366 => 1.25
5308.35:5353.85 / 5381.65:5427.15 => 0.98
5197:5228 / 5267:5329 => 1.14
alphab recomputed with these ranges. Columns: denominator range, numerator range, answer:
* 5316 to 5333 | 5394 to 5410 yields 0.92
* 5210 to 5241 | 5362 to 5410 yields 1.04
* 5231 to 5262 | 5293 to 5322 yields 1.05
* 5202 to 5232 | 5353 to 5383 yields 1.20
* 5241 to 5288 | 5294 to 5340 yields 1.06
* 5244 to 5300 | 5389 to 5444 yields 1.01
